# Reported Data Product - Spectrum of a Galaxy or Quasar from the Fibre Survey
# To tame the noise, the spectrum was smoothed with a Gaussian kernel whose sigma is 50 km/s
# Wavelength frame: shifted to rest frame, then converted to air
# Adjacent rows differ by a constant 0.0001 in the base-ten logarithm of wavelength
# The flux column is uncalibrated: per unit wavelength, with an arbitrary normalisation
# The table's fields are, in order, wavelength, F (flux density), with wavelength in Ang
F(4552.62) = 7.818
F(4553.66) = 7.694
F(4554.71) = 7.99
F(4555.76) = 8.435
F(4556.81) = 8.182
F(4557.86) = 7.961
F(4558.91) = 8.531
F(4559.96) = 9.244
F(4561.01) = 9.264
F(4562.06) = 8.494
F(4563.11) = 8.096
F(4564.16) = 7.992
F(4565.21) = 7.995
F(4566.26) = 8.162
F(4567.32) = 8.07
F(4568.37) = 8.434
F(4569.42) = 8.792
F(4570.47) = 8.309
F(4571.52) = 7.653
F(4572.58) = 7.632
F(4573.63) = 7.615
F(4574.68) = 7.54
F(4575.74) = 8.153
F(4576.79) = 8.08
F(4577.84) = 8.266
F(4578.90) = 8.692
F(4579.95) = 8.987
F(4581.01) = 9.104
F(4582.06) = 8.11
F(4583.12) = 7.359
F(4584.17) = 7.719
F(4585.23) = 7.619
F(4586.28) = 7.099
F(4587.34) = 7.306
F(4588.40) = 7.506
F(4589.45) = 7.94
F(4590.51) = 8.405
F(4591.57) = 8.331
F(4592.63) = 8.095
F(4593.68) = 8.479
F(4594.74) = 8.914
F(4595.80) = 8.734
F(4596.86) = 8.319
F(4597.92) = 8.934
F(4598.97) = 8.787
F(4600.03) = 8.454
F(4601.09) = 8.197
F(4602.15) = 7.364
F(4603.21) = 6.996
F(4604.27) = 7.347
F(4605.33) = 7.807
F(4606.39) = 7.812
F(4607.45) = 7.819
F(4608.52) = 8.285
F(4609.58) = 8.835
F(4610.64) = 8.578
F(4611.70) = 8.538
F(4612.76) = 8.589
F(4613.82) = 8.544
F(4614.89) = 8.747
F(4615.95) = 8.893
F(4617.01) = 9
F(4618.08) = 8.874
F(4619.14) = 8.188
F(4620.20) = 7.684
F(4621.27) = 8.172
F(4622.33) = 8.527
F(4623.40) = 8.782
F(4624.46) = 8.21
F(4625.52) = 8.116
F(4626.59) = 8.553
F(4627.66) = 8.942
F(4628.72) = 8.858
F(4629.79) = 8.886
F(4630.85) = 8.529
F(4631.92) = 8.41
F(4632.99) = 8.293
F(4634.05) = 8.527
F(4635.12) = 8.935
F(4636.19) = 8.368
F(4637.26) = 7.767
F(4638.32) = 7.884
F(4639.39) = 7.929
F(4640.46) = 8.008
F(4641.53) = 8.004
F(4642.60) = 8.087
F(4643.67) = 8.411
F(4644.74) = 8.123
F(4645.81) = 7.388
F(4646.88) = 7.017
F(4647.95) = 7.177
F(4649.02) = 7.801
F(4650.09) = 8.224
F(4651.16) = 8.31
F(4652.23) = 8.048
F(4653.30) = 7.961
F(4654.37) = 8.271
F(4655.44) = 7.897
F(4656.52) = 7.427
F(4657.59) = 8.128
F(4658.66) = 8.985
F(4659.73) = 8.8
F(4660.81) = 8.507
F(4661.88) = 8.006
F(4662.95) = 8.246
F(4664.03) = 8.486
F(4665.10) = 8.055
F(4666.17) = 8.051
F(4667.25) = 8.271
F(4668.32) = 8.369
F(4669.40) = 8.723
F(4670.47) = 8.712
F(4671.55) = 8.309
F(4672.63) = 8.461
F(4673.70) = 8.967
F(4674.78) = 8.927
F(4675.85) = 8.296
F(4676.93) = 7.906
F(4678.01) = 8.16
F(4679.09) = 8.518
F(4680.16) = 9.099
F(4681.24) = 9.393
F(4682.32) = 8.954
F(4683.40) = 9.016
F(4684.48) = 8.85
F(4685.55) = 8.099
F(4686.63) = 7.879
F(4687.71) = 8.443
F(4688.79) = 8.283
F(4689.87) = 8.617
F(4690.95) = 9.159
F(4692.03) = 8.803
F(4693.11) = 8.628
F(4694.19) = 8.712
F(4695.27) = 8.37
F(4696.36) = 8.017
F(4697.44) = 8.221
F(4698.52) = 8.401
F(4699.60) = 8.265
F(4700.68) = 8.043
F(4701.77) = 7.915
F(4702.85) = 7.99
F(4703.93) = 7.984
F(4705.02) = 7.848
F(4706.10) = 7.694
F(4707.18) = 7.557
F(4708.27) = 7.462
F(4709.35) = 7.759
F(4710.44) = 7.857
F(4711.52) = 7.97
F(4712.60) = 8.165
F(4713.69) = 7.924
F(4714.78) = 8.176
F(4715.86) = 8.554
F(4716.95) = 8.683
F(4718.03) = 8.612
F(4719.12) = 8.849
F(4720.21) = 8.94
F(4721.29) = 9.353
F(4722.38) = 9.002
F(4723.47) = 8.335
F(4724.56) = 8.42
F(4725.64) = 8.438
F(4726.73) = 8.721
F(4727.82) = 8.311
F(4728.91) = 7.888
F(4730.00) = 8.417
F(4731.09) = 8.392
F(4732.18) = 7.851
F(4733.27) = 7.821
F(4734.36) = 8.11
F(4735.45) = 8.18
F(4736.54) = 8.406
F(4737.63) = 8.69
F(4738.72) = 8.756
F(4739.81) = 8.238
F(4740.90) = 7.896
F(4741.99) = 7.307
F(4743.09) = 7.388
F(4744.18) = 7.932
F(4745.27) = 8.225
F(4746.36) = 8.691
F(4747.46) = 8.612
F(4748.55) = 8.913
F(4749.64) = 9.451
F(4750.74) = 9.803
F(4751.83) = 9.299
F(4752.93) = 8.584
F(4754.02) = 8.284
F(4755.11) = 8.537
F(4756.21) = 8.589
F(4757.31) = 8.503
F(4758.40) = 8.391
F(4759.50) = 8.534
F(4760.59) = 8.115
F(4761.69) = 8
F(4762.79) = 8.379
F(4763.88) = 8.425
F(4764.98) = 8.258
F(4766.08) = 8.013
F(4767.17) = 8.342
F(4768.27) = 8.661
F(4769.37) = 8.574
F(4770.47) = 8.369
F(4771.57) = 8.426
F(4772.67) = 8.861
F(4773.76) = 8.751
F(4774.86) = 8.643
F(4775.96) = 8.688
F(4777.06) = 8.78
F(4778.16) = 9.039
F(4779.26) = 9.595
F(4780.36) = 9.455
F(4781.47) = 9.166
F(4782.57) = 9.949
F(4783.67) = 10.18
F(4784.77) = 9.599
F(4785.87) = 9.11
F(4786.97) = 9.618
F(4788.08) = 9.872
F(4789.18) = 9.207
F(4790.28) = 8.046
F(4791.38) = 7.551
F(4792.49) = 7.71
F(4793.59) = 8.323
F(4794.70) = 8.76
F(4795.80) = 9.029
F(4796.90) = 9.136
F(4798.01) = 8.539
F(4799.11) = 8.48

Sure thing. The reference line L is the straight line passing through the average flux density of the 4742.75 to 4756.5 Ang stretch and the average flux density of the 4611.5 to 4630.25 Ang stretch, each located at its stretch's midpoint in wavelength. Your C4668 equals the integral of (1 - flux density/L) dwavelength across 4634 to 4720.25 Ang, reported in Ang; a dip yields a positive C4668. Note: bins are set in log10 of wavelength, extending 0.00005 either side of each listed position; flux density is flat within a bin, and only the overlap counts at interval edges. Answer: 3.43 Ang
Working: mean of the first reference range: 8.56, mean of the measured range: 8.26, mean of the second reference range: 8.66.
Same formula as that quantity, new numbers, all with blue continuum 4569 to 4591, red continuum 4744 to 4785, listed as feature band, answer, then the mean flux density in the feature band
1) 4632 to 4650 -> 0.5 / 8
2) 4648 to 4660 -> 0.3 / 8.12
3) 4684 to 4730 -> 1.1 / 8.32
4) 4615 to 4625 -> -0.4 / 8.5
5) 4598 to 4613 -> 0.0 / 8.12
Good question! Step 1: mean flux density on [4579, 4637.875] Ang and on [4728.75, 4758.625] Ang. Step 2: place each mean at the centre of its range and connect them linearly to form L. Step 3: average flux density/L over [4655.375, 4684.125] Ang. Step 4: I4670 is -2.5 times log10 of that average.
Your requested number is -0.02 mag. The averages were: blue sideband 8.3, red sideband 8.41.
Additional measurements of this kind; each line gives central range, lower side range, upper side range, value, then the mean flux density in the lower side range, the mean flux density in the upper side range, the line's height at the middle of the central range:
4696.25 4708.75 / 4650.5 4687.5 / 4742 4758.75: 0.07 mag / 8.42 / 8.57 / 8.48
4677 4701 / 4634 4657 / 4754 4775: -0.05 mag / 7.97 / 8.43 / 8.14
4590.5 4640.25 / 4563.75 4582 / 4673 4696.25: 0.00 mag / 8.2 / 8.61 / 8.36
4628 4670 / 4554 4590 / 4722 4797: 0.02 mag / 8.12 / 8.6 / 8.32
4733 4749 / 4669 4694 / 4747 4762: 0.06 mag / 8.62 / 8.7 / 8.68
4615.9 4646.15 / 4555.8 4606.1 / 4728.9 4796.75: -0.01 mag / 8.15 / 8.61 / 8.28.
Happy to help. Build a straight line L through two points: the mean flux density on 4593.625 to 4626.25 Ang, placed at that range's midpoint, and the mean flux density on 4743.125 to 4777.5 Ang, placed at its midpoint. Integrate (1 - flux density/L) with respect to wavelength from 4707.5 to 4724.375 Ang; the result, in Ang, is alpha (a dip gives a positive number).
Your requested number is 0.2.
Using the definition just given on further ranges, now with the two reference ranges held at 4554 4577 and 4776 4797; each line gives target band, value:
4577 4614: 0.7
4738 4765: 1.4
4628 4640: 0.1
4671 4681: 0.1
